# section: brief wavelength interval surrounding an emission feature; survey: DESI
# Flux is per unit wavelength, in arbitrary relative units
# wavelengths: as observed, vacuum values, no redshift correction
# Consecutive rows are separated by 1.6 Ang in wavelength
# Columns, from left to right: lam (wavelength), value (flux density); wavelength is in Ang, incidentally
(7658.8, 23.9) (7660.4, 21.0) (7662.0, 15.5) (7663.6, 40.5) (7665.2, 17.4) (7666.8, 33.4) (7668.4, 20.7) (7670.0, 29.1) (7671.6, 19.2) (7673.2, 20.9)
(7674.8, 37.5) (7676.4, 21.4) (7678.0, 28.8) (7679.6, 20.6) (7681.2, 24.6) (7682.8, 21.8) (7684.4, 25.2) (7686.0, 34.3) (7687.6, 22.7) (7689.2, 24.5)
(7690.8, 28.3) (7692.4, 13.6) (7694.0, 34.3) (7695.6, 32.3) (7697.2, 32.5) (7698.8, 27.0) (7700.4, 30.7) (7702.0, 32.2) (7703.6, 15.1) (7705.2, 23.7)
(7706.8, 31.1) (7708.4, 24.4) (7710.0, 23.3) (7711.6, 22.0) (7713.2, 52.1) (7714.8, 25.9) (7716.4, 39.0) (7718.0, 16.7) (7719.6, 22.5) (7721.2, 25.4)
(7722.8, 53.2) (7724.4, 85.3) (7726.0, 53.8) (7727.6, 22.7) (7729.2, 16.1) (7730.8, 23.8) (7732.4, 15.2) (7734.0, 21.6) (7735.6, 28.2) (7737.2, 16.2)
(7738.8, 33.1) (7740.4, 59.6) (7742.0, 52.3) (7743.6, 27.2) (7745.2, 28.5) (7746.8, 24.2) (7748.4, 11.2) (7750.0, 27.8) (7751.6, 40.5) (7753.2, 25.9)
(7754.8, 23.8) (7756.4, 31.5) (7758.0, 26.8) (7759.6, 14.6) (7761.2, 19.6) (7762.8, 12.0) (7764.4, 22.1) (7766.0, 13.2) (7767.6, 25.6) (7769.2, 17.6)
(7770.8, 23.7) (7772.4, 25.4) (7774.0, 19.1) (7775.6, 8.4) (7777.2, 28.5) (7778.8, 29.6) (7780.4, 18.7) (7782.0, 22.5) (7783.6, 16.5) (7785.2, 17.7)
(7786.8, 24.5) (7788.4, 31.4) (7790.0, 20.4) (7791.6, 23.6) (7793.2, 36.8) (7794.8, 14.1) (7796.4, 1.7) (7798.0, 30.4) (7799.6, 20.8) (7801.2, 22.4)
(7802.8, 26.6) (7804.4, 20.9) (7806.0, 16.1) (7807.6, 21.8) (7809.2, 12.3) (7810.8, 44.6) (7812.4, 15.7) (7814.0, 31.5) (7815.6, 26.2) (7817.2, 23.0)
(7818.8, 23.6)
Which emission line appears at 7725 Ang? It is [S II] 6716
